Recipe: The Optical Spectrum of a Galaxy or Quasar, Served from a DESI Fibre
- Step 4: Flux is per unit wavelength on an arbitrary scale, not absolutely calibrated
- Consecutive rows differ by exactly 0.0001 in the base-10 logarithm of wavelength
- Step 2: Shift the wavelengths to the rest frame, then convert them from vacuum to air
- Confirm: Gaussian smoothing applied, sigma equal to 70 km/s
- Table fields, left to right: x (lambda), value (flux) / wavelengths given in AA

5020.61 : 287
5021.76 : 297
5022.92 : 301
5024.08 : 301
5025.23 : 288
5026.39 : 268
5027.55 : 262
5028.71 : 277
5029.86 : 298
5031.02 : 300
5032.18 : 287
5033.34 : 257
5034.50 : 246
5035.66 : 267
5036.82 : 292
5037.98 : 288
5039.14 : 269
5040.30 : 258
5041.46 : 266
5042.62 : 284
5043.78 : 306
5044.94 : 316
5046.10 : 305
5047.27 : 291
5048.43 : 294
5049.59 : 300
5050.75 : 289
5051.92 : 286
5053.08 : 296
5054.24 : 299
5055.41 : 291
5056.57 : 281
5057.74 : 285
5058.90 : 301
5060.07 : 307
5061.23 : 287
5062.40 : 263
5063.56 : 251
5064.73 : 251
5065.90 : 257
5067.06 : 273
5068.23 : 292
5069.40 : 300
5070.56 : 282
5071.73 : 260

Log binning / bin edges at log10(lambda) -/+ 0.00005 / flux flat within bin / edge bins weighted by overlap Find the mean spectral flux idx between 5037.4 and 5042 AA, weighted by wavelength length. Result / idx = 270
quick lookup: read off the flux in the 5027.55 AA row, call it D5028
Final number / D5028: 262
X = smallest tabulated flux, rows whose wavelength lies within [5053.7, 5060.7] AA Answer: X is 281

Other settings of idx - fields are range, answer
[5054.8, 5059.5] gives 289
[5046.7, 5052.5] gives 292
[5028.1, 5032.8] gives 290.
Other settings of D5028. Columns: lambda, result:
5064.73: 251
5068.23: 292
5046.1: 305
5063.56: 251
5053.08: 296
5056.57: 281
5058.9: 301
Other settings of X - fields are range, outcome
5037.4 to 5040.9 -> 258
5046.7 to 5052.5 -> 286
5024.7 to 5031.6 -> 262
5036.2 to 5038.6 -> 288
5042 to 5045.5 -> 284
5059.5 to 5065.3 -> 251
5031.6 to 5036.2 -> 246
